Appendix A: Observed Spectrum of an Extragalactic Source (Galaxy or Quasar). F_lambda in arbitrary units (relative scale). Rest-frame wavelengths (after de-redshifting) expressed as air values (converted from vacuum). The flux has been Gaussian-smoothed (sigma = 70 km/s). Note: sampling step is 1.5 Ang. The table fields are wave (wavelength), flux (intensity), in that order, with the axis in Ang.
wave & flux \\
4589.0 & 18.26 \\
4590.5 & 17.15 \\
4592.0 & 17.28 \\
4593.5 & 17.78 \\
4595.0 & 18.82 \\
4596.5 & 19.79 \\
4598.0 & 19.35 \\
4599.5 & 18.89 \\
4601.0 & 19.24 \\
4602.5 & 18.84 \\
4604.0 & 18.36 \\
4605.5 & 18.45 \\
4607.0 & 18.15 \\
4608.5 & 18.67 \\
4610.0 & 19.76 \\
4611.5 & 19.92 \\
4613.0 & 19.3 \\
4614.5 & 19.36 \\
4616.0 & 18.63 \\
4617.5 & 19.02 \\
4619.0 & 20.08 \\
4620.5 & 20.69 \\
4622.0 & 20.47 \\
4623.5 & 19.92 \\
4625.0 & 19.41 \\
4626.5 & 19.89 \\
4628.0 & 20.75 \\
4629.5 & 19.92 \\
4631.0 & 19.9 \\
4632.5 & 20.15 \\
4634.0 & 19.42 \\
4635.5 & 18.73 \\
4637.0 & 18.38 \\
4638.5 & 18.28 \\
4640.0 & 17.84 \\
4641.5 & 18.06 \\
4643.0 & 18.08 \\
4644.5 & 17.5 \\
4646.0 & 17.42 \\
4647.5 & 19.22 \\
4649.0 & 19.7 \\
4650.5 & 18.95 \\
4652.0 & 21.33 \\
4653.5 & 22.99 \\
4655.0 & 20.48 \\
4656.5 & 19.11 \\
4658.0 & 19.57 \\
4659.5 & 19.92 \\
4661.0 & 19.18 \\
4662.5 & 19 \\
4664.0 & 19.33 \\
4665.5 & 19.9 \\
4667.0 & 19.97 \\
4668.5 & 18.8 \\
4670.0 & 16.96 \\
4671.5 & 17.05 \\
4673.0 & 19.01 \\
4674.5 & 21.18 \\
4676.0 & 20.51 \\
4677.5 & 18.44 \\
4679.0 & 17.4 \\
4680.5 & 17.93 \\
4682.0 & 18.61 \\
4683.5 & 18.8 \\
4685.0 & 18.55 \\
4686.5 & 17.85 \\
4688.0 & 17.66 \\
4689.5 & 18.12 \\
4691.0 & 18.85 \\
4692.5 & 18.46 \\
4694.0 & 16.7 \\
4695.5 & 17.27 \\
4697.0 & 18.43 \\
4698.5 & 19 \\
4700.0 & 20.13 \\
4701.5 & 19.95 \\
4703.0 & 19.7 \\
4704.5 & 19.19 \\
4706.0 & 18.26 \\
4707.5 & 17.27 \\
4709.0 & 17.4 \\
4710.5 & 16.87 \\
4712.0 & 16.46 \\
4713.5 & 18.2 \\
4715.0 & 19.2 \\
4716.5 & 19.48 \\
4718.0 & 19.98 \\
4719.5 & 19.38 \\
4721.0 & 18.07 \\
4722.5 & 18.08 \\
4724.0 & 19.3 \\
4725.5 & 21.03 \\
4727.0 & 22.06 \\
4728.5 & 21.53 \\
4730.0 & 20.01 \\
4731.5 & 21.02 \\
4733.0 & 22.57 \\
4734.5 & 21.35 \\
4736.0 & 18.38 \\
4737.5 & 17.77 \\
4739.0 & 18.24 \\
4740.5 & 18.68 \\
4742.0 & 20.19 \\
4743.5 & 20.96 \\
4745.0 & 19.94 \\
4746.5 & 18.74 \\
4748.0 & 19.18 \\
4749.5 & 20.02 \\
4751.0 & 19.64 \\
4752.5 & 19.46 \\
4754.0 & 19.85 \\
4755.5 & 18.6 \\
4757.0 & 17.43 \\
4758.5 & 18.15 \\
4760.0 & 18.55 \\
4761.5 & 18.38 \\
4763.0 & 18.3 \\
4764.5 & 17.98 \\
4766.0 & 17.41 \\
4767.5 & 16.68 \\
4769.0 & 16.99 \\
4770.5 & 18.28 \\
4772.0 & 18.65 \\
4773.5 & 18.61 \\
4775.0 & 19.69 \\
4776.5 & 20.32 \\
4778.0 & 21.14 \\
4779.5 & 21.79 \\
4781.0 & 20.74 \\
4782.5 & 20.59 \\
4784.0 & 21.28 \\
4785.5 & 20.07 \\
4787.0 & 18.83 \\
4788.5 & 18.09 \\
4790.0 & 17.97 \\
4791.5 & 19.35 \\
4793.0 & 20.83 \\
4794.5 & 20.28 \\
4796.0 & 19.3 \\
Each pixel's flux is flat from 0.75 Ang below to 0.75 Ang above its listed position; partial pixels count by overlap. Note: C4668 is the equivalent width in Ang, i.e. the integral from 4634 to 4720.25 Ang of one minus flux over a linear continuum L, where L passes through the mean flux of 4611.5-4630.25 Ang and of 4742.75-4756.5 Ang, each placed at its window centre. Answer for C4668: 4.0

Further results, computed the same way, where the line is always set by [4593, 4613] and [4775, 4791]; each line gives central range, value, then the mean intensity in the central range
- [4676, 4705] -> 1.4 Ang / 18.5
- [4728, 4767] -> 1.1 Ang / 19.3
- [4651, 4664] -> -0.6 Ang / 20.1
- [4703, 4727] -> 1.2 Ang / 18.7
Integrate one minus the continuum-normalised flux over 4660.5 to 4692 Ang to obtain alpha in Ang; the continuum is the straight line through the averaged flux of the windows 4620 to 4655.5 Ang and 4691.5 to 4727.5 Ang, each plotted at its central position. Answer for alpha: 0.6 Ang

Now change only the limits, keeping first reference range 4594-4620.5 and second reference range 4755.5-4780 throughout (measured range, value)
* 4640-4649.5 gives 0.4 Ang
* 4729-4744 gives -1.0 Ang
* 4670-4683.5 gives 0.2 Ang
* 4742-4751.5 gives -0.6 Ang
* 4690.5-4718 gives 0.6 Ang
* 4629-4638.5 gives -0.1 Ang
